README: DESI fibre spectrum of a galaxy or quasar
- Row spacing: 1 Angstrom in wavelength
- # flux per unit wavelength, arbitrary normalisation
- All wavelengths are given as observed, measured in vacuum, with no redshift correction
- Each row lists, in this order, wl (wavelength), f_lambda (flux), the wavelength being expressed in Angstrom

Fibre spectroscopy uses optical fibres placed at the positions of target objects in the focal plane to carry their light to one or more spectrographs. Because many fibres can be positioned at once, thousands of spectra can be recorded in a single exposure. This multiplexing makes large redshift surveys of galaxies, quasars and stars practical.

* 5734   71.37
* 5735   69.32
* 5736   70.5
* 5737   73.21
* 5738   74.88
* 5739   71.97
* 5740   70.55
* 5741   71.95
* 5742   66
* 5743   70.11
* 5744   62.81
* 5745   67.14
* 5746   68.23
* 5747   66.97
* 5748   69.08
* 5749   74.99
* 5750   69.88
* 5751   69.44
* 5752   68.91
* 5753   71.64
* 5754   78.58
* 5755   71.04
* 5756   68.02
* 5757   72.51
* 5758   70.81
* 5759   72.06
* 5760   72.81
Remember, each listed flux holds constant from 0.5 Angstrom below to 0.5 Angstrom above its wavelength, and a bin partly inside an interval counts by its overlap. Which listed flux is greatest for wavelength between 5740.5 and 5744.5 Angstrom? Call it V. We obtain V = 71.95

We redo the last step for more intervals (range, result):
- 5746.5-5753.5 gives 74.99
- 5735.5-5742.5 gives 74.88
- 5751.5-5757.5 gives 78.58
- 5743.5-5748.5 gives 69.08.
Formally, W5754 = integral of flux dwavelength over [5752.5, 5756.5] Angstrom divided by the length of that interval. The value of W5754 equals 72.3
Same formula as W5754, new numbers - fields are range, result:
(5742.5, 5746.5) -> 67.1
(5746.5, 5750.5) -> 70.2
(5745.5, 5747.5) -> 67.6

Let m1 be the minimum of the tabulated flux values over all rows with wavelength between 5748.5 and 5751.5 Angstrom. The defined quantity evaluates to 69.44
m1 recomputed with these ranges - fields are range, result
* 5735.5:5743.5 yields 66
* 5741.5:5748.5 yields 62.81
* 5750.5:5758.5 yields 68.02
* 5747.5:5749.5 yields 69.08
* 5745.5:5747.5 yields 66.97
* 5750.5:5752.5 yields 68.91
